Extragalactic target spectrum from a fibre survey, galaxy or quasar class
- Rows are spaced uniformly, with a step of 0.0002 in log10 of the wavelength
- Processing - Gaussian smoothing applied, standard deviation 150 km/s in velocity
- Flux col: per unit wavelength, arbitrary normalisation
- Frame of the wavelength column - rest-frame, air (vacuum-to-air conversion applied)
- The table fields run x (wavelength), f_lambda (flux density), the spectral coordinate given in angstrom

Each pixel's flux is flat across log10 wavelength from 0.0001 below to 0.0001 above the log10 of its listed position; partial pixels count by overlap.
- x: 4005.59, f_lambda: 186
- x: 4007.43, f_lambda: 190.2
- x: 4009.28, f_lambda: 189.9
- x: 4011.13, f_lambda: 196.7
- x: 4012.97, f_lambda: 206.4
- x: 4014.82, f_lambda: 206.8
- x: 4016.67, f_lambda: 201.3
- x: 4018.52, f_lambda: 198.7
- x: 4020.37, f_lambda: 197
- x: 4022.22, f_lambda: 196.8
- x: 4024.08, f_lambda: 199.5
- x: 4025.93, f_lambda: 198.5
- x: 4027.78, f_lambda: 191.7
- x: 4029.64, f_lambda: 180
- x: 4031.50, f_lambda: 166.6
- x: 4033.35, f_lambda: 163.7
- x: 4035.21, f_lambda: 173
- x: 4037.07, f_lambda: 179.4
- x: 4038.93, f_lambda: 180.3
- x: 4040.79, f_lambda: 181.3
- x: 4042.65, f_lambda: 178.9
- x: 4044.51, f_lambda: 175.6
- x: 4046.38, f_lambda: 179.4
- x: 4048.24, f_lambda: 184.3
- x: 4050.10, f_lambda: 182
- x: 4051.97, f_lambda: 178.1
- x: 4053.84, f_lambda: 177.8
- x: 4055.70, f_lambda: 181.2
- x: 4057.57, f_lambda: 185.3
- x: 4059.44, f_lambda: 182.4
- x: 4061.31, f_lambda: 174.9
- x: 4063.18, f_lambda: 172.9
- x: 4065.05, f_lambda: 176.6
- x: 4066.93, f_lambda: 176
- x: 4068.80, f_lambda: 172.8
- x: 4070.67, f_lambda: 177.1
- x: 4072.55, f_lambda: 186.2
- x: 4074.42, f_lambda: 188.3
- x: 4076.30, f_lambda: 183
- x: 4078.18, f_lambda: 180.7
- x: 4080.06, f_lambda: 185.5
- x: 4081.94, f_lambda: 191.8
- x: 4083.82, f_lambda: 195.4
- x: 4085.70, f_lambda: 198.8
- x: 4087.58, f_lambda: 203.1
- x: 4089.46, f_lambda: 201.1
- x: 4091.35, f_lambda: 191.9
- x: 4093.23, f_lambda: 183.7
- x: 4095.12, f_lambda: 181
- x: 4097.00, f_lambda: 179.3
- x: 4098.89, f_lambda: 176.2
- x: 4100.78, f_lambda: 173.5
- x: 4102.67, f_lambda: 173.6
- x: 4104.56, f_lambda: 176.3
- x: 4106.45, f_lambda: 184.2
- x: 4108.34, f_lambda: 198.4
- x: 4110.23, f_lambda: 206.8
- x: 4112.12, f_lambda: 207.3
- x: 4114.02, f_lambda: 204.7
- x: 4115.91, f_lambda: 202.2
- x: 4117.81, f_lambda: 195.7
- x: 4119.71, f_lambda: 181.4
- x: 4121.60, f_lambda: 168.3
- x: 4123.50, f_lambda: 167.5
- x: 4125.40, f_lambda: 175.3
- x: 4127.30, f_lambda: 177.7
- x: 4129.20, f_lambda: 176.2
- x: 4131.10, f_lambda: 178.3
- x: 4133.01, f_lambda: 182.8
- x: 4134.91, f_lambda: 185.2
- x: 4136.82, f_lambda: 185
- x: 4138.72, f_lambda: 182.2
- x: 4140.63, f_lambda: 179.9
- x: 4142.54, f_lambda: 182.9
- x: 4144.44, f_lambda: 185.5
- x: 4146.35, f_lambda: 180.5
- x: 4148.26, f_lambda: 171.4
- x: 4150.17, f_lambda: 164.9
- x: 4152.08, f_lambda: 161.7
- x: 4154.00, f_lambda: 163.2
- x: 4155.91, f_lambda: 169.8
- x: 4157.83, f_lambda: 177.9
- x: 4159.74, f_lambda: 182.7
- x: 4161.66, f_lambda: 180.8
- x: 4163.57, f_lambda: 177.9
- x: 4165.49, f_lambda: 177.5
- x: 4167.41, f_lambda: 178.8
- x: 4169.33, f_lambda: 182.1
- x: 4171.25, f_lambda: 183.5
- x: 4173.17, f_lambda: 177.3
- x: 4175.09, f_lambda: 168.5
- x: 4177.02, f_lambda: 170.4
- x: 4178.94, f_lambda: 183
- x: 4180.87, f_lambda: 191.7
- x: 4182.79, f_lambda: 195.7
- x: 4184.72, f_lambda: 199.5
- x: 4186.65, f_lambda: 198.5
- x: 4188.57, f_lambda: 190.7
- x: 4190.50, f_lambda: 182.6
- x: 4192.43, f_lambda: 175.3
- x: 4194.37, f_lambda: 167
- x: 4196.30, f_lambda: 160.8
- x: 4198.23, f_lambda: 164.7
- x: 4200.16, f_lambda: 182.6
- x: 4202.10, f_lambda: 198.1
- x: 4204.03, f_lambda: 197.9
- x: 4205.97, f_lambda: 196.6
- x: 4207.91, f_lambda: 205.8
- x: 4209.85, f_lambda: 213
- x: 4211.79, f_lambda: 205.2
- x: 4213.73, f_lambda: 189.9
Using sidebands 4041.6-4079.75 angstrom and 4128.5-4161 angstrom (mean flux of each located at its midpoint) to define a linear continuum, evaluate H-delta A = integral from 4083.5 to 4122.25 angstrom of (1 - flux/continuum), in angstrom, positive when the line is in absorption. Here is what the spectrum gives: -2.5 angstrom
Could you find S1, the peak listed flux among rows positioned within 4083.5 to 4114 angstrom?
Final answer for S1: 207.3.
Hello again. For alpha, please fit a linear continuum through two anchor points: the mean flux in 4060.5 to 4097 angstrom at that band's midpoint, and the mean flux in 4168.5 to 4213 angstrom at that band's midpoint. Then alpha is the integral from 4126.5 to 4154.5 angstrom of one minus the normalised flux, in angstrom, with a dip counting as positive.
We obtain 1.3 angstrom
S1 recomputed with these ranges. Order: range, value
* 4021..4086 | 199.5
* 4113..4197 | 204.7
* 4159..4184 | 195.7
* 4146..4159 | 180.5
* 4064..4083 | 191.8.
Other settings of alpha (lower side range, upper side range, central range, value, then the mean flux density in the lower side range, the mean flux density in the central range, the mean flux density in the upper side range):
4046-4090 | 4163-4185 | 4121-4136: 0.5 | 184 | 177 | 182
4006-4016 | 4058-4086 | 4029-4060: 1.8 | 198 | 178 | 182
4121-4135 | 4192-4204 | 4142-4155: 0.3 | 176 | 173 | 177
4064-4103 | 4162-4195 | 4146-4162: 1.0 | 185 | 172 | 182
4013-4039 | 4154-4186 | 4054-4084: 0.8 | 189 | 181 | 181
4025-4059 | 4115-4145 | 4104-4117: -1.2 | 180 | 198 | 182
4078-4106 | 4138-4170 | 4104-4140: -0.9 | 186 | 186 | 176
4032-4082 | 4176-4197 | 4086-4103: -0.5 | 179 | 186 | 183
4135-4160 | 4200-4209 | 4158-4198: 1.4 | 176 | 181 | 197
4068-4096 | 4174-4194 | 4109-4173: 1.8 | 188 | 181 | 185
